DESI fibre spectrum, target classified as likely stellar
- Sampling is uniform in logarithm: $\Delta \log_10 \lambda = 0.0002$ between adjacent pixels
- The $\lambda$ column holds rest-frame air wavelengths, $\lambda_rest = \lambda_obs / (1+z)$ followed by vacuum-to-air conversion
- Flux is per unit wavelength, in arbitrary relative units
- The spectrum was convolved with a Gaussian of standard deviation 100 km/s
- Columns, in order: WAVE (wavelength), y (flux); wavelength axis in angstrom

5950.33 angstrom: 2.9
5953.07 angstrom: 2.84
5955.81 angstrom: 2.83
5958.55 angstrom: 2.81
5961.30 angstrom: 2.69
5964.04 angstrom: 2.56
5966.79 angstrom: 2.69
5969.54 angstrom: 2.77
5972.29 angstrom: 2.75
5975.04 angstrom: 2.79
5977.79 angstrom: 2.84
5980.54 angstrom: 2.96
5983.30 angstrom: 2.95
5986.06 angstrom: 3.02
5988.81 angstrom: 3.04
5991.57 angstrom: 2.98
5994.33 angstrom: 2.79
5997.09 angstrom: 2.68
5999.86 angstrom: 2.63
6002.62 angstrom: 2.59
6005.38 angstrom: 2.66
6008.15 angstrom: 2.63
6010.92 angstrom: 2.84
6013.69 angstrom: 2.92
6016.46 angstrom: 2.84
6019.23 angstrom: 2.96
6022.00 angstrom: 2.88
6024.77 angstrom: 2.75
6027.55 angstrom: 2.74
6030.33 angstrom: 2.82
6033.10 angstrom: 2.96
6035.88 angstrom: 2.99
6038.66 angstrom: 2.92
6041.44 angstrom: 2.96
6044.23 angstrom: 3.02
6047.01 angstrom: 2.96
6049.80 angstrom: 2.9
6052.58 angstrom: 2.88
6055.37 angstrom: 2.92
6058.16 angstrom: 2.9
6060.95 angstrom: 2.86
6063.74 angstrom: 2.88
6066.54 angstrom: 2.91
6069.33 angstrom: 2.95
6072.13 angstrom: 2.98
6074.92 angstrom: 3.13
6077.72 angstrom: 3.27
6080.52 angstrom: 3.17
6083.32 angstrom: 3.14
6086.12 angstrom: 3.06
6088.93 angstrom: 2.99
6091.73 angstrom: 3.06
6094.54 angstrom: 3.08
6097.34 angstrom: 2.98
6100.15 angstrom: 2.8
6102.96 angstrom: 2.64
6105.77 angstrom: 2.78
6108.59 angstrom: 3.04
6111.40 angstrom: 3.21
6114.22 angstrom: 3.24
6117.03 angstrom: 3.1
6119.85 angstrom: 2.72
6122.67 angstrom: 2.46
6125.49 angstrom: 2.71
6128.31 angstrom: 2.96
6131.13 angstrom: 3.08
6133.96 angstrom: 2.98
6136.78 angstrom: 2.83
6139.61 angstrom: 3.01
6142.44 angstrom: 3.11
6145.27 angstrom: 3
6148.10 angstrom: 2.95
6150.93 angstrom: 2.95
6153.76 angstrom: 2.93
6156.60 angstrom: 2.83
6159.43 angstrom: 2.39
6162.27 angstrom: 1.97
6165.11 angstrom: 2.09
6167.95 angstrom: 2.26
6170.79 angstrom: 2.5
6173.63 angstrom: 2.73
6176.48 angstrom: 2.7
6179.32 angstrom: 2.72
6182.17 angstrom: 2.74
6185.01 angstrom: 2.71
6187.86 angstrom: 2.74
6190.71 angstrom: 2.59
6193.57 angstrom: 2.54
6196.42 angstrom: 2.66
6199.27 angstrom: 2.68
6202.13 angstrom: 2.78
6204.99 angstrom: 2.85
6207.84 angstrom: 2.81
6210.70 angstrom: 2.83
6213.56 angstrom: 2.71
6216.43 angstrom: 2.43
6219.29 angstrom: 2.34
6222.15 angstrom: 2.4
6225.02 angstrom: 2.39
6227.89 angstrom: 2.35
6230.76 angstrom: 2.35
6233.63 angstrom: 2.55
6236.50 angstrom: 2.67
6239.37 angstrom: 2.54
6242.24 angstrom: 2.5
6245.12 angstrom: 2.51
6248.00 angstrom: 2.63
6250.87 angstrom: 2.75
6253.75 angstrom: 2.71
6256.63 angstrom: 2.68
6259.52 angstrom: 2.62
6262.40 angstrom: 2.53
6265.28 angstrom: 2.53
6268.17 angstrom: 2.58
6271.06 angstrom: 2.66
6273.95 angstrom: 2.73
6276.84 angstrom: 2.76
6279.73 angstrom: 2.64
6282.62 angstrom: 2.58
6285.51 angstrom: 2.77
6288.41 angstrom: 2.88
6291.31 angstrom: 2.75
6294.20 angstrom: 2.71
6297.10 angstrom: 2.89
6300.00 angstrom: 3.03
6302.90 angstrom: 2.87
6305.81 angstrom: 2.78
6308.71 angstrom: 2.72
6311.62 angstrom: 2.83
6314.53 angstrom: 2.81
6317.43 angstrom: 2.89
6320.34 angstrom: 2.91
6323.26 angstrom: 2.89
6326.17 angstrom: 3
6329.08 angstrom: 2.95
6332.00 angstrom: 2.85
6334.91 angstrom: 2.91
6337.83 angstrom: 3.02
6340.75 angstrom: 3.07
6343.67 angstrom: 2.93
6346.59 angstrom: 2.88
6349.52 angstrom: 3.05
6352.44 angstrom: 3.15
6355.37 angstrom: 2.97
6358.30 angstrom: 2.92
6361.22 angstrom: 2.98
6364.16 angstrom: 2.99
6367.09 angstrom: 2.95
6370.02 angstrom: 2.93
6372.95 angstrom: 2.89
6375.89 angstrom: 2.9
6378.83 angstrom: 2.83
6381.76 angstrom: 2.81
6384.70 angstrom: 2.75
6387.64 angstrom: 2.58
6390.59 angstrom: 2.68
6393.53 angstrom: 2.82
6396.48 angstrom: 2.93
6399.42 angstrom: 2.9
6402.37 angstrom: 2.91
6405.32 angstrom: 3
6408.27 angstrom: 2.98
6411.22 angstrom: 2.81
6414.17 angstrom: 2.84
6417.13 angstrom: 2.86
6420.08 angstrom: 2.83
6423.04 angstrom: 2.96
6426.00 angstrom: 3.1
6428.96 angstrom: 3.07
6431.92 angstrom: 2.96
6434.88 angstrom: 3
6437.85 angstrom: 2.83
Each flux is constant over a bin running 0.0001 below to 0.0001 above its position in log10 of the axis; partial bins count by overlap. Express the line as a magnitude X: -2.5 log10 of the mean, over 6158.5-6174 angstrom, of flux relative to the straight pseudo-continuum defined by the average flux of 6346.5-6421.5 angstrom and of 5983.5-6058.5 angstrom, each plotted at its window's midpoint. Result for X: 0.24 mag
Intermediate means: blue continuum 2.86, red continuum 2.89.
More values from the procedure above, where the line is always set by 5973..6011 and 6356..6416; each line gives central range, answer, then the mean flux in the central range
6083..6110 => -0.05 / 2.95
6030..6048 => -0.05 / 2.96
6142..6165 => 0.05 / 2.71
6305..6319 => 0.02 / 2.81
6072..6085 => -0.12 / 3.15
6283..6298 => 0.03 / 2.78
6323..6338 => -0.03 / 2.93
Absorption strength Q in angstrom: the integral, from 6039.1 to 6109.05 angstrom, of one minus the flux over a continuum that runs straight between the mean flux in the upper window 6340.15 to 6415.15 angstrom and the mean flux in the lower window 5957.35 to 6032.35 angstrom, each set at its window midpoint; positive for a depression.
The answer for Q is -3.7 angstrom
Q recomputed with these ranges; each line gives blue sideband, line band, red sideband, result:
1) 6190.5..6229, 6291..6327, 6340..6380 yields -0.2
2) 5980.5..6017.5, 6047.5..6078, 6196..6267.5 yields -2.2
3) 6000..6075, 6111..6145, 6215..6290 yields -2.4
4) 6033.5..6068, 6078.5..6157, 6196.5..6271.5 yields -4.4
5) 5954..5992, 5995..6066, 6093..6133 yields 0.5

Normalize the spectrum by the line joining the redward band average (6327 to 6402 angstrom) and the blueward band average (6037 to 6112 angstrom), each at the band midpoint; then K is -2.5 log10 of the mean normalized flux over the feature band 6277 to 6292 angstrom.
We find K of 0.08 mag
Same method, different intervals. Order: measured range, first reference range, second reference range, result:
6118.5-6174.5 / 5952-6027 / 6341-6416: 0.05 mag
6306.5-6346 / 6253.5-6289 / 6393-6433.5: -0.05 mag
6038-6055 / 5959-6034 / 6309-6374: -0.04 mag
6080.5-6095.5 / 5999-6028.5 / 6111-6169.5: -0.11 mag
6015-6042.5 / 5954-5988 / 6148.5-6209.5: -0.05 mag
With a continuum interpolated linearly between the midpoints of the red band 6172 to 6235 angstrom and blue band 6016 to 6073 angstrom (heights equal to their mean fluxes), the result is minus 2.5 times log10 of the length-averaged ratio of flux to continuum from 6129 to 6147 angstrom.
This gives -0.10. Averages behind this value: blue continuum 2.9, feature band 3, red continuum 2.62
